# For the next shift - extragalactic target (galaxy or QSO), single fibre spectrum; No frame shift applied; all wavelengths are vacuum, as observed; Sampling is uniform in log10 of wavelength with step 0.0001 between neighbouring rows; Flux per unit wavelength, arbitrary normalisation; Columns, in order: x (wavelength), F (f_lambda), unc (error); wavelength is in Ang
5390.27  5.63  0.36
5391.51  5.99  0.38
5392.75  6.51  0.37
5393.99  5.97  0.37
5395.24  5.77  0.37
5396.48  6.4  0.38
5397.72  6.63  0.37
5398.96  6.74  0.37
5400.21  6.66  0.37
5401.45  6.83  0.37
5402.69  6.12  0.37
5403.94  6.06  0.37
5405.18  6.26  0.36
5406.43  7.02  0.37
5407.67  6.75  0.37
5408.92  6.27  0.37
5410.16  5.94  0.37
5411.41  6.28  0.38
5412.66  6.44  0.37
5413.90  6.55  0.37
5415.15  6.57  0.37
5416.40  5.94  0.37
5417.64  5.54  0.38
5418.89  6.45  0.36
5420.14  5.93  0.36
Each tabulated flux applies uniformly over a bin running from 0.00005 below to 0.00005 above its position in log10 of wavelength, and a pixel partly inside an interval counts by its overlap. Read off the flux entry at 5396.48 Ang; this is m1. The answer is 6.4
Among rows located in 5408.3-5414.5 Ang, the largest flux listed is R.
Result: 6.55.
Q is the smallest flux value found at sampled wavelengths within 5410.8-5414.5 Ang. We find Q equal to 6.28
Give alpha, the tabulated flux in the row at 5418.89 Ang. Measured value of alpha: 6.45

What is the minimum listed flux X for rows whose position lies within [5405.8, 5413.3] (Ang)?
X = 5.94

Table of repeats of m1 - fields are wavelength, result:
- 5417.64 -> 5.54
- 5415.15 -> 6.57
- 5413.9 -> 6.55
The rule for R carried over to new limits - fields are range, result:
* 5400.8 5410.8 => 7.02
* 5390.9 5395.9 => 6.51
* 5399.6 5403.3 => 6.83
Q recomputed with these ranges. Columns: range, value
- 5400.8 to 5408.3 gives 6.06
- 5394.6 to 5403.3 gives 5.77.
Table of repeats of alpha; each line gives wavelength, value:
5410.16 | 5.94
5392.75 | 6.51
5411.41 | 6.28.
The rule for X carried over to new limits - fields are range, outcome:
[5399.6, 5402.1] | 6.66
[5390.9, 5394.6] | 5.97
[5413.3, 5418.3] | 5.54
